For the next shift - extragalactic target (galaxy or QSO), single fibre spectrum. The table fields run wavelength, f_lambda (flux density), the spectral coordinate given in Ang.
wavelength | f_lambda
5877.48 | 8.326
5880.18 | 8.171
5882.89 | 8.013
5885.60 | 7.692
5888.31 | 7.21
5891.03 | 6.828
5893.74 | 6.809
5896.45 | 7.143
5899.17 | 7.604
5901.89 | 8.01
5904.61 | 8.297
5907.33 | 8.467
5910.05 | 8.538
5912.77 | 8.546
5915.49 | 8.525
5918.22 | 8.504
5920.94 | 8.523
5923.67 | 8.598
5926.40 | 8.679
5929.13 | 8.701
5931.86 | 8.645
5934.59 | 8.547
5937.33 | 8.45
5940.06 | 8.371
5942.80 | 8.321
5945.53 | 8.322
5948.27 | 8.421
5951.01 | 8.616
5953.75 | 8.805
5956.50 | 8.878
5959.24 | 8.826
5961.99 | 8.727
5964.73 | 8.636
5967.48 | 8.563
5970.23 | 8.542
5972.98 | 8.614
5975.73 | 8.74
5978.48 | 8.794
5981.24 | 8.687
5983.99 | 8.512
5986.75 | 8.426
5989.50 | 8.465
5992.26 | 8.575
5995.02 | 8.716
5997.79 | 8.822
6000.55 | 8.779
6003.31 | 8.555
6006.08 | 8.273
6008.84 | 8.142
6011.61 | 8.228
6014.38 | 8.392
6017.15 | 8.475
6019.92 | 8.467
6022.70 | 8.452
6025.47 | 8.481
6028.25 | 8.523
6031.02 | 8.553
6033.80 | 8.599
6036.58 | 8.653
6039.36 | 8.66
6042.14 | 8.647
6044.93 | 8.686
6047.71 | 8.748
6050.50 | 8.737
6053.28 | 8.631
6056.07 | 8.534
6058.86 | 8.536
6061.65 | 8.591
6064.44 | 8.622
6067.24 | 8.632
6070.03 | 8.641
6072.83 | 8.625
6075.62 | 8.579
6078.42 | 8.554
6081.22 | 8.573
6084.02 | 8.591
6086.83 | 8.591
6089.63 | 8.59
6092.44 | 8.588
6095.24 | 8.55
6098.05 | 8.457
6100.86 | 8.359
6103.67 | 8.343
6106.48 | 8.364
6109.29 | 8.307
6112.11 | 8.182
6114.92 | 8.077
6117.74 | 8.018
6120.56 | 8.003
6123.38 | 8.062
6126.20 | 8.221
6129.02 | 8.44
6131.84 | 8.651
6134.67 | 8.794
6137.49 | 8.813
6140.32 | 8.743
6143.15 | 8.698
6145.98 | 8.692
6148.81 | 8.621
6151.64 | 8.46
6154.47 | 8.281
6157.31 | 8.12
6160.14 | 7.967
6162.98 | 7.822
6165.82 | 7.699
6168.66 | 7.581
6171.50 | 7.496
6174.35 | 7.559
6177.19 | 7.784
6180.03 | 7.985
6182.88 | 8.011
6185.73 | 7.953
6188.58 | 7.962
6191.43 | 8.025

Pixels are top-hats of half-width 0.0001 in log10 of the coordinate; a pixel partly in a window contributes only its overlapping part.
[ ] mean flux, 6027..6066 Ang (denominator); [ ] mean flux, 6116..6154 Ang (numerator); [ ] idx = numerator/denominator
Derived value 0.98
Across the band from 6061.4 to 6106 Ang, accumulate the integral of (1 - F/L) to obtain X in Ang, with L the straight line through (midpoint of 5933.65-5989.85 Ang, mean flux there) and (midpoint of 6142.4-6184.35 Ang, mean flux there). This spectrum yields -1.6 Ang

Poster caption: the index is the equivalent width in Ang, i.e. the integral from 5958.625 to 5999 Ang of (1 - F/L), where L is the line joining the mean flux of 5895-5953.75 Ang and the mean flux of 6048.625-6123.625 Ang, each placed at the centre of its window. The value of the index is -1.1 Ang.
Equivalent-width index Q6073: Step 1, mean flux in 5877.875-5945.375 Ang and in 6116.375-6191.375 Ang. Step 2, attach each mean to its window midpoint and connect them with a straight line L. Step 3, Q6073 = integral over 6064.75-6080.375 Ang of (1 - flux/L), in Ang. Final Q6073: -0.9 Ang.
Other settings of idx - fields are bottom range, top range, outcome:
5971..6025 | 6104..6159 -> 0.98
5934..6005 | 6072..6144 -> 0.98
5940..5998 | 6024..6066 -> 1.00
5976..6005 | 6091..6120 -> 0.96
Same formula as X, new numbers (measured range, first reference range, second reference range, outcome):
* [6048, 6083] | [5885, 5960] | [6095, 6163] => -1.16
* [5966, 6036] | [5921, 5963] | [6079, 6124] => -0.26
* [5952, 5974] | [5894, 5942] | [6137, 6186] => -1.09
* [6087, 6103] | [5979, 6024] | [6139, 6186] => -0.48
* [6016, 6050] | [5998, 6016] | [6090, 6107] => -0.60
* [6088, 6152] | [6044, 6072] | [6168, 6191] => -1.77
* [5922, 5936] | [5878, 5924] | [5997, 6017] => -0.93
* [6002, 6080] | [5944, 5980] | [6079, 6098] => 0.50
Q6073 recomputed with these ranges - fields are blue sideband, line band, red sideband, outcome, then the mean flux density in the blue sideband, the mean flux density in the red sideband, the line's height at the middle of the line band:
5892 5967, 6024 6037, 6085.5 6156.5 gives -0.22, 8.38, 8.43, 8.41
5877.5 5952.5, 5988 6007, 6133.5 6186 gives -1.01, 8.17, 8.16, 8.17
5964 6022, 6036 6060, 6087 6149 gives -0.44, 8.54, 8.43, 8.49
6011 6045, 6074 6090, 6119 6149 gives -0.11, 8.52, 8.52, 8.52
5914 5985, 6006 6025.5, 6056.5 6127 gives 0.36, 8.6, 8.43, 8.52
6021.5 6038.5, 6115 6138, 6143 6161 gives 0.25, 8.55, 8.4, 8.43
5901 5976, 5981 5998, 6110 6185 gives -0.24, 8.55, 8.18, 8.46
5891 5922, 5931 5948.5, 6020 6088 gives -0.59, 8.03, 8.6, 8.16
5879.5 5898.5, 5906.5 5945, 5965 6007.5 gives -3.34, 7.39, 8.6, 7.85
